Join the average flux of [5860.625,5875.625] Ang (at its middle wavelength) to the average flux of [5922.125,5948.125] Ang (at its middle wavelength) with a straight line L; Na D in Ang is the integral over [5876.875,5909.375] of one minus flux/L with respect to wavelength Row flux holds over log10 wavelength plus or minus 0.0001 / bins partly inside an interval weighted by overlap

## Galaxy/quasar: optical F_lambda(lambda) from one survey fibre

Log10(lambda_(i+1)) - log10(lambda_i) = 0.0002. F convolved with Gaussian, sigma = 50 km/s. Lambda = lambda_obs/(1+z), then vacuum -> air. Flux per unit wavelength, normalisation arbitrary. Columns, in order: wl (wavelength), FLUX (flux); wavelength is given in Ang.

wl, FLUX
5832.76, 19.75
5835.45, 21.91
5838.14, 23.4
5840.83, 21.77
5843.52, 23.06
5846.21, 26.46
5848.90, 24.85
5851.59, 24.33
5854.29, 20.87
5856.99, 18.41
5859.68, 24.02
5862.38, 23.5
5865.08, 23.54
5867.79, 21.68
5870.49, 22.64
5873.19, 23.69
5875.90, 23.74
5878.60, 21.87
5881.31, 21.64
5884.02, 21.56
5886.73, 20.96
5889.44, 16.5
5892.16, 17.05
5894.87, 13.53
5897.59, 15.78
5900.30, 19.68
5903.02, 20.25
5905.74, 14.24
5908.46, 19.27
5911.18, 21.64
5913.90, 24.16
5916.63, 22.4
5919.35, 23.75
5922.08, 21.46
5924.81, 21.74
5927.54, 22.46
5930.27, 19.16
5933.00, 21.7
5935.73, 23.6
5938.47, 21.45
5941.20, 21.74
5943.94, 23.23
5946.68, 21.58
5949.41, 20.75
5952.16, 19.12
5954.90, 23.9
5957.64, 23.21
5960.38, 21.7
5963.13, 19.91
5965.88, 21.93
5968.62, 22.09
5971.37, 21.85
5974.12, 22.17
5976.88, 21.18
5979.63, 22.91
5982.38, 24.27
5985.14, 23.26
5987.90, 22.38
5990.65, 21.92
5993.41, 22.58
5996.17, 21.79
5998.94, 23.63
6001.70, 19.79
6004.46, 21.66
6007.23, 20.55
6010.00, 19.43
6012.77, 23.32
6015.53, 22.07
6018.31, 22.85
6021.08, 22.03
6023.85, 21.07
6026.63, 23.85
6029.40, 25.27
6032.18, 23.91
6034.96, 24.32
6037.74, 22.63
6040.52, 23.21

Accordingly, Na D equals 5.8 Ang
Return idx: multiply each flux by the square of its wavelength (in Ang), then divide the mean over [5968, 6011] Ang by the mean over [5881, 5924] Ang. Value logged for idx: 1.15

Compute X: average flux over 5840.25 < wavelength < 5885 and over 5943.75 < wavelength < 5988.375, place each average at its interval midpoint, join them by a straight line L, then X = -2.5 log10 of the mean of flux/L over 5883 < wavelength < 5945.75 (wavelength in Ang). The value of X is 0.11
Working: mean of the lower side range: 22.8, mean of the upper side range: 22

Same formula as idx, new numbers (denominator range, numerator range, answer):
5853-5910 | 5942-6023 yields 1.12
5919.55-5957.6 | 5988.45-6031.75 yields 1.04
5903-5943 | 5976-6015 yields 1.06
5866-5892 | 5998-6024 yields 1.06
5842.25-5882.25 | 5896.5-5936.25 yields 0.92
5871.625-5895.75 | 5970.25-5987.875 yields 1.15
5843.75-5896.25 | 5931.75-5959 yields 1.04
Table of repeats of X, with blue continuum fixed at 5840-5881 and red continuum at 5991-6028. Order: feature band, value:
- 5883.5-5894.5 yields 0.23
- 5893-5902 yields 0.34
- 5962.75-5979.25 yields 0.02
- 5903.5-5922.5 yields 0.08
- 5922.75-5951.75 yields 0.04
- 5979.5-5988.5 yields -0.06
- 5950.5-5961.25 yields 0.02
